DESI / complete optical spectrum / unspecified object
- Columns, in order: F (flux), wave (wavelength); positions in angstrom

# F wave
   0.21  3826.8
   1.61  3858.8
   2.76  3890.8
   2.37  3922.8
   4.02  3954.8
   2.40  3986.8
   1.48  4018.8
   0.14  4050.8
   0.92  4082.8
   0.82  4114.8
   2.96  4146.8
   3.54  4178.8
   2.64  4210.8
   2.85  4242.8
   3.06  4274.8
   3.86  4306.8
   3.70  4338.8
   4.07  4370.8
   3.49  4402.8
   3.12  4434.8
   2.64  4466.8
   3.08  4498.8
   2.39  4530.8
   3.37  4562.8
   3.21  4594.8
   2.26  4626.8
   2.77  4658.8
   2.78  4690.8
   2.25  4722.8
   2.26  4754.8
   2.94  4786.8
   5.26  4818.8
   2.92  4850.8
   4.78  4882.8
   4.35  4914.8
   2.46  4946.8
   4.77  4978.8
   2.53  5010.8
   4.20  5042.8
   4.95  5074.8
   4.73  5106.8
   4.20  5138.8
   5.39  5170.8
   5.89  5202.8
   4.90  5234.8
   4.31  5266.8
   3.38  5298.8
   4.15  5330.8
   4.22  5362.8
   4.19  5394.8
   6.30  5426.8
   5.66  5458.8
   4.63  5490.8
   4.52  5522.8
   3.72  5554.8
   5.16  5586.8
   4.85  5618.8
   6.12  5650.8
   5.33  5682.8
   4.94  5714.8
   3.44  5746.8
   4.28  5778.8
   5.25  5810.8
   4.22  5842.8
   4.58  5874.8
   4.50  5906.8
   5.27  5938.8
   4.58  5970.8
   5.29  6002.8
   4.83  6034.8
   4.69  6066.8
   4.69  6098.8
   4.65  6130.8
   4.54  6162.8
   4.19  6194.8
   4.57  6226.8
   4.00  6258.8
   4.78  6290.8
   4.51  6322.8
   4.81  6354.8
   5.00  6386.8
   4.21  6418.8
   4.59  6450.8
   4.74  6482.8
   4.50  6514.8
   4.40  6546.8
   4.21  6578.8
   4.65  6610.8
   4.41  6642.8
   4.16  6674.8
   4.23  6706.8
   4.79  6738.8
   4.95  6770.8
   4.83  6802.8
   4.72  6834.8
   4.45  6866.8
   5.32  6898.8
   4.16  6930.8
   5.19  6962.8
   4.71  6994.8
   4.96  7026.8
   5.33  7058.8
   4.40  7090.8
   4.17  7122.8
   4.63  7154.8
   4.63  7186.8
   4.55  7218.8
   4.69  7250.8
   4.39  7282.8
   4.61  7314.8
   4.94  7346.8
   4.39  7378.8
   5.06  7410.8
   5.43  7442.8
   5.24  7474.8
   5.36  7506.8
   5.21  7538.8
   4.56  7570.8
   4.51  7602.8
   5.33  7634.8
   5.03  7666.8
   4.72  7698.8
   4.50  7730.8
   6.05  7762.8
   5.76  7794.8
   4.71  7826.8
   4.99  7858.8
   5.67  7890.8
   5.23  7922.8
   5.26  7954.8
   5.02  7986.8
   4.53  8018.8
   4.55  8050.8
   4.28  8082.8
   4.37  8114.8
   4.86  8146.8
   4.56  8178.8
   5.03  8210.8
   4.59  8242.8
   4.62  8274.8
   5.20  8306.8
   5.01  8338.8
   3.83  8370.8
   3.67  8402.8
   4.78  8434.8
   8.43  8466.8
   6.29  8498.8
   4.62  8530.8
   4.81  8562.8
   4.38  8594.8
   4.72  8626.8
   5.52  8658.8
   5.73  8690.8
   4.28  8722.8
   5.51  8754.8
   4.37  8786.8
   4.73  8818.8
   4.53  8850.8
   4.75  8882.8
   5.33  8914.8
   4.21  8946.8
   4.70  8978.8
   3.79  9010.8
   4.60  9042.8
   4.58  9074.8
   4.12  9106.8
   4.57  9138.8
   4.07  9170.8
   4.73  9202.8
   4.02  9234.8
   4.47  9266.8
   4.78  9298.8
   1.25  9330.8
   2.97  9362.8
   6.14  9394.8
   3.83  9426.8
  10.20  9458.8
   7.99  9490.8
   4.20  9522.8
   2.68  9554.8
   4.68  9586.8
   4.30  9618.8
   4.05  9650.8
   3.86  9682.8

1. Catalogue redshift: 0.291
